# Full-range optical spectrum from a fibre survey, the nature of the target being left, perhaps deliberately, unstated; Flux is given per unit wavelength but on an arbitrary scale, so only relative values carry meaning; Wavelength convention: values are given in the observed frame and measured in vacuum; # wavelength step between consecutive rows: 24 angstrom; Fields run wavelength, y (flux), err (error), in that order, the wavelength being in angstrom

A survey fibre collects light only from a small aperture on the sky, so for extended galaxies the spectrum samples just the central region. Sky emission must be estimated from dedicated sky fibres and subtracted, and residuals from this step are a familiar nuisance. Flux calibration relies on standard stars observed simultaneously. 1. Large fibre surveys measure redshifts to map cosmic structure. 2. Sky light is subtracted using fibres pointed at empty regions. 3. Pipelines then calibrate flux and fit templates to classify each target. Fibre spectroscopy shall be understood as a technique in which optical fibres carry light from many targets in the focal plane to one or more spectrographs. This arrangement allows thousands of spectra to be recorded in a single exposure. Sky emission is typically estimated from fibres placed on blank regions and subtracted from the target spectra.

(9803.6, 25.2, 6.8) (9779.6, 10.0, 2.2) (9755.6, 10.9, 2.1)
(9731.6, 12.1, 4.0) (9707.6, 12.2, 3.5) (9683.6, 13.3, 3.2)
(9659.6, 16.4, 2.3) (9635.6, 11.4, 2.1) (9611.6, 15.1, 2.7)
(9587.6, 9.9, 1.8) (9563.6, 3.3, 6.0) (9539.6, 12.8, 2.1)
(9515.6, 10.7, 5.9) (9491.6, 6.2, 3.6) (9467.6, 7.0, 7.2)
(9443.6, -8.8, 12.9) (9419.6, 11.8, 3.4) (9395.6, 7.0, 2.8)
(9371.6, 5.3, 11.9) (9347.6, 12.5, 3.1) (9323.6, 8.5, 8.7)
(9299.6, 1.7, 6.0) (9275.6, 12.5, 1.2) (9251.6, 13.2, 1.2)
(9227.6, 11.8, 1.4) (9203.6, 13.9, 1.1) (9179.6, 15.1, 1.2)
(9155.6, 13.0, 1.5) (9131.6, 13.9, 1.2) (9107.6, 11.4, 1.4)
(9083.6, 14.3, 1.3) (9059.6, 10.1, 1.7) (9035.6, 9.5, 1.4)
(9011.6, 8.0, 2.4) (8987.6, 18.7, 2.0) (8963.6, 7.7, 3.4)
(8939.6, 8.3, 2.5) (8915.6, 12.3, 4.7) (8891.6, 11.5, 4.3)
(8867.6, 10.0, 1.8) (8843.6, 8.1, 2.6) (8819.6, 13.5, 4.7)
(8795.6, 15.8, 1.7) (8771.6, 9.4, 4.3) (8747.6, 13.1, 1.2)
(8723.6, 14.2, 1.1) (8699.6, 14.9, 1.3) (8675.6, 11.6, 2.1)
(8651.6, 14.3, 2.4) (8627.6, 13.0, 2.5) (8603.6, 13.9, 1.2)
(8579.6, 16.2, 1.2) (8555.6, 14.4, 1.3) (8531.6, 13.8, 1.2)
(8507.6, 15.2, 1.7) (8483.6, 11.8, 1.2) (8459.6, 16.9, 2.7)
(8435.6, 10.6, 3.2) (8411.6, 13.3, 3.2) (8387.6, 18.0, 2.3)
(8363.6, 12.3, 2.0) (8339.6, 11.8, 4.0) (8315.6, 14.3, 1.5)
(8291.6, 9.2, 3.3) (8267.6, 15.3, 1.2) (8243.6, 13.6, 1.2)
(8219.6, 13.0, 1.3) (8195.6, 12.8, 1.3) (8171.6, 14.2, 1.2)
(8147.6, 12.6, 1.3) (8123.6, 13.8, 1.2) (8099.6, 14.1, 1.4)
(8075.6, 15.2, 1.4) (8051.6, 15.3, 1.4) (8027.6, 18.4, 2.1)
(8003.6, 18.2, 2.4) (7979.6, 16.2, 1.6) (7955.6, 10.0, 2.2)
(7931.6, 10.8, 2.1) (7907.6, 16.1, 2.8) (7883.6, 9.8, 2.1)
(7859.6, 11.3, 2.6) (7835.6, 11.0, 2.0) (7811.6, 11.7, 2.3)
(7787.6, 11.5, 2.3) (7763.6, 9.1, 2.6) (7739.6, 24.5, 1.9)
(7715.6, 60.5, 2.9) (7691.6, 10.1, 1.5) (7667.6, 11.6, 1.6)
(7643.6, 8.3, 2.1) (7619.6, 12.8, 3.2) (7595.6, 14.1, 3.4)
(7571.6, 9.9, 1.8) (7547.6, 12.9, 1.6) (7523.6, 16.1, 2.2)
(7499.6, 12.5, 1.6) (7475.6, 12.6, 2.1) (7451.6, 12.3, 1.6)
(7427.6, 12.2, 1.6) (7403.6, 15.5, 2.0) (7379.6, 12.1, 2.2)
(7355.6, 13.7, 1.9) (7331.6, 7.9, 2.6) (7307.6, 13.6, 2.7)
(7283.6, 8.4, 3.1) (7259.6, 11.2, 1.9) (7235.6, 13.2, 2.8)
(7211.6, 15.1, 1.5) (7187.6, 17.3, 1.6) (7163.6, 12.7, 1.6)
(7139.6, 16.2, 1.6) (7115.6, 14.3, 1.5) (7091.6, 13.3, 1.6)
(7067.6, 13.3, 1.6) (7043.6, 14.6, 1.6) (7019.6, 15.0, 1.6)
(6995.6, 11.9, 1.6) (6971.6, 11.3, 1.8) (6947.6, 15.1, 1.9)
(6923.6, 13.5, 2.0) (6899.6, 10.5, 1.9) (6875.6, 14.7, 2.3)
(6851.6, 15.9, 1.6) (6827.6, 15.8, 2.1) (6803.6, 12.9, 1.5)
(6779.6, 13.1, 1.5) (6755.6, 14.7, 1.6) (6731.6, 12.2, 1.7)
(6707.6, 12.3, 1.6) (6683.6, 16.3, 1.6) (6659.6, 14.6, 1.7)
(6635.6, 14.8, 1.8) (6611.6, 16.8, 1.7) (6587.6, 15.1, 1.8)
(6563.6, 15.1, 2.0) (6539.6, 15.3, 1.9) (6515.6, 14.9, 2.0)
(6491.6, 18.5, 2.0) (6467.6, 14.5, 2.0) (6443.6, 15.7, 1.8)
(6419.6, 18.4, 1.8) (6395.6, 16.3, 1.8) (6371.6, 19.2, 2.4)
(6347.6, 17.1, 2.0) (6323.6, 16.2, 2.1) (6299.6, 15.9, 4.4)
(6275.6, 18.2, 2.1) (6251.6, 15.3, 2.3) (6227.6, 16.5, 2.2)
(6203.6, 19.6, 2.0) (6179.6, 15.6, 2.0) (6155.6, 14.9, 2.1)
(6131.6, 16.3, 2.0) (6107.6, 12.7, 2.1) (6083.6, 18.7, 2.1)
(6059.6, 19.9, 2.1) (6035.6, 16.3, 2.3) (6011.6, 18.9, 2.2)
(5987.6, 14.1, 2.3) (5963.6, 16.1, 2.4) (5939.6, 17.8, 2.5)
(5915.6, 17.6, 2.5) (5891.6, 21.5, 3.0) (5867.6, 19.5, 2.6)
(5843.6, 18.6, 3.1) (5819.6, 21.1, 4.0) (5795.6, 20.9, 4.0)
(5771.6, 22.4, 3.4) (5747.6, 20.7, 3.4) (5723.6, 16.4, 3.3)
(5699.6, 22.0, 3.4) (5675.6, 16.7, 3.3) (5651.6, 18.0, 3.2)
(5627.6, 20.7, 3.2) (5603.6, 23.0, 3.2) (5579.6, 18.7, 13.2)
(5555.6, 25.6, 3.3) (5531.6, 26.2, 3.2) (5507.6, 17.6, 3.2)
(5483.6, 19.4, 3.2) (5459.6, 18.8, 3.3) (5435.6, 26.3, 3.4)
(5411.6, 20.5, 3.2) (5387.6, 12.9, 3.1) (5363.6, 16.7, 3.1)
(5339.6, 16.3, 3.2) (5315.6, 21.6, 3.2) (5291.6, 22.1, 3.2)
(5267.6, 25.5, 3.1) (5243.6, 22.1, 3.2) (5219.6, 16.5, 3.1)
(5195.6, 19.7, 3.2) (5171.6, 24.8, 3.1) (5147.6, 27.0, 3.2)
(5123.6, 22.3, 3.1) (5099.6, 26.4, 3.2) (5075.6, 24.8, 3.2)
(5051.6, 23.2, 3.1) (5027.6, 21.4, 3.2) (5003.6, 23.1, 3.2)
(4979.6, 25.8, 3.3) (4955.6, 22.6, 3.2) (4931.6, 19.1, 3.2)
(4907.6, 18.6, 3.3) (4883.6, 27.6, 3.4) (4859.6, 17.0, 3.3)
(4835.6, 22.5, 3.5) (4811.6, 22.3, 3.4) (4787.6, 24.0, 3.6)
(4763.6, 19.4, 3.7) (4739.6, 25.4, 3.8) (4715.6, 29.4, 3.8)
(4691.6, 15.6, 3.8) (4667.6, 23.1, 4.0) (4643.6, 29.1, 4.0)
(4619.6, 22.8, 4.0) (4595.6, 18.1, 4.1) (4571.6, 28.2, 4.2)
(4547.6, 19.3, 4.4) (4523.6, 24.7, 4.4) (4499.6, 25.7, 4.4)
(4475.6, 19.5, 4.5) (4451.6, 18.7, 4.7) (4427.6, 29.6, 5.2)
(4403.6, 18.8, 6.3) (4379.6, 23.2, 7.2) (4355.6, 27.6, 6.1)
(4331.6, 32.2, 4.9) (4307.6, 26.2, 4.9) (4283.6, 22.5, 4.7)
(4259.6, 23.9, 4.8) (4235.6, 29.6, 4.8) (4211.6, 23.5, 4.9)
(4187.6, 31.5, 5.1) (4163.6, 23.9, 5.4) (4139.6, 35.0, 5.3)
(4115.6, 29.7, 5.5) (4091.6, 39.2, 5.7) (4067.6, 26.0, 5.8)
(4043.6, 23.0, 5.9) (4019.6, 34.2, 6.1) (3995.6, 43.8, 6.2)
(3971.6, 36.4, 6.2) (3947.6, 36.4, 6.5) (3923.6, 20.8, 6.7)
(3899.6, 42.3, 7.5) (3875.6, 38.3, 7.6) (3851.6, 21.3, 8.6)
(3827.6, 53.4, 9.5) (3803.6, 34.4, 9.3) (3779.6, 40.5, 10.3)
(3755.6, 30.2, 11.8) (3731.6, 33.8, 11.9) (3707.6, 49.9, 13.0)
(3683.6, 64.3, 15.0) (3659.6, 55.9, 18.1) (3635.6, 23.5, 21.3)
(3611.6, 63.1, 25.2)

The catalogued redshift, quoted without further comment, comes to 1.07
